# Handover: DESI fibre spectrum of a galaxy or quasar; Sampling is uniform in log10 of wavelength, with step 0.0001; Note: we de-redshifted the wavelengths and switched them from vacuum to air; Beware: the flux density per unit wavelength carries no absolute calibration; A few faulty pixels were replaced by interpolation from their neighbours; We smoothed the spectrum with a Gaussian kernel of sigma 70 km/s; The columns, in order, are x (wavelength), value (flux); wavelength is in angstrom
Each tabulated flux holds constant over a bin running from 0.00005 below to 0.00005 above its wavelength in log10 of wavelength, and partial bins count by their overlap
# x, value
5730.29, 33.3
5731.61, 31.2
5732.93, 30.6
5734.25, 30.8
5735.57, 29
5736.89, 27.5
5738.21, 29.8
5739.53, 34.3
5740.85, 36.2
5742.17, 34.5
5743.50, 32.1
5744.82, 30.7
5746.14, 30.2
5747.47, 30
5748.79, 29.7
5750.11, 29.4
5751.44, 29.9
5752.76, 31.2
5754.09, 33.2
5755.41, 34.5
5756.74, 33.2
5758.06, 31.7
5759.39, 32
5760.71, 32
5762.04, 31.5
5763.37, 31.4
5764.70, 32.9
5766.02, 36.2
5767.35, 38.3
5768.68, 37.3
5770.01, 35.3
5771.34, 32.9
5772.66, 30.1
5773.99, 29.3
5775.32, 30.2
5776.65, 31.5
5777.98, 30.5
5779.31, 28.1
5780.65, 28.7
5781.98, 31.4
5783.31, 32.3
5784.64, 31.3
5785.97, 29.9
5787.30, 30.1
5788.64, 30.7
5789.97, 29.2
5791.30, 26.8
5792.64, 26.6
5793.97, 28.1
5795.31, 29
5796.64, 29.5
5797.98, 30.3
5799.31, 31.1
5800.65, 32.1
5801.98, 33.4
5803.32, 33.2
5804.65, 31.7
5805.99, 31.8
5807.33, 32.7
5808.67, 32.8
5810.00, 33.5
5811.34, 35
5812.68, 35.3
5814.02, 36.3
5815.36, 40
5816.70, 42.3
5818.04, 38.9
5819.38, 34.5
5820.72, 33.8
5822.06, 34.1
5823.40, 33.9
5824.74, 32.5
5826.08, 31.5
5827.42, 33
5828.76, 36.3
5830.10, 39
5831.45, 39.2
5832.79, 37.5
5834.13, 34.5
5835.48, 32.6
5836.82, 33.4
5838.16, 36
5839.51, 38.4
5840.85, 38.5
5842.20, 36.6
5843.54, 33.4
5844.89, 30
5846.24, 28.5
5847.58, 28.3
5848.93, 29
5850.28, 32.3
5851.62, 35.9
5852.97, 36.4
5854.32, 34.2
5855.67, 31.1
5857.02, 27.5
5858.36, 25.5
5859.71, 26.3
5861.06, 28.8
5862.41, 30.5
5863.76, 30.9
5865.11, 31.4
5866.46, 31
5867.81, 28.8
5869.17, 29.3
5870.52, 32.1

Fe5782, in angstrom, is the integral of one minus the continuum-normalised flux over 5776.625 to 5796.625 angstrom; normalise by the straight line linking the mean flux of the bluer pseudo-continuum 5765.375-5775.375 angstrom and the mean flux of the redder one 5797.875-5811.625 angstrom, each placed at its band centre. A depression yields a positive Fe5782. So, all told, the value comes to 2.2 angstrom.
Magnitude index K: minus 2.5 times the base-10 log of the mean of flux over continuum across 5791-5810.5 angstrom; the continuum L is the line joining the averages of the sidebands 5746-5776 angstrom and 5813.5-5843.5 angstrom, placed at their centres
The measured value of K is 0.12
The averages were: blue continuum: 32.3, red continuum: 36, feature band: 30.9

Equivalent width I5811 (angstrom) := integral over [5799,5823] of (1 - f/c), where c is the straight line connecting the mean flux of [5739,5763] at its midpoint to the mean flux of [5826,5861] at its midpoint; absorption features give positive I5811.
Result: -1.3 angstrom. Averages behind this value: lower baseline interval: 32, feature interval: 34.6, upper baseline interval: 33.2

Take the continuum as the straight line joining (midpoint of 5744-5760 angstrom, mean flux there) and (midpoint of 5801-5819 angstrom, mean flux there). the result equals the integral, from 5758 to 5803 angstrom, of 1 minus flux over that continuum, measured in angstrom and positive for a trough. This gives 2.6 angstrom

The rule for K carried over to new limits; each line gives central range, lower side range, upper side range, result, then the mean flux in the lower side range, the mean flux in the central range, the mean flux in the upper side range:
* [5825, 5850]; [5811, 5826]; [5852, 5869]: -0.025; 35.9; 34.1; 30.3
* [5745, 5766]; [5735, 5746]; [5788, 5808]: -0.009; 31.7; 31.7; 30.4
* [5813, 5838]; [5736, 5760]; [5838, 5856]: -0.086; 31.6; 35.7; 33.4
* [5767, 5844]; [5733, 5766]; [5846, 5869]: -0.075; 31.7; 33.2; 30.4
